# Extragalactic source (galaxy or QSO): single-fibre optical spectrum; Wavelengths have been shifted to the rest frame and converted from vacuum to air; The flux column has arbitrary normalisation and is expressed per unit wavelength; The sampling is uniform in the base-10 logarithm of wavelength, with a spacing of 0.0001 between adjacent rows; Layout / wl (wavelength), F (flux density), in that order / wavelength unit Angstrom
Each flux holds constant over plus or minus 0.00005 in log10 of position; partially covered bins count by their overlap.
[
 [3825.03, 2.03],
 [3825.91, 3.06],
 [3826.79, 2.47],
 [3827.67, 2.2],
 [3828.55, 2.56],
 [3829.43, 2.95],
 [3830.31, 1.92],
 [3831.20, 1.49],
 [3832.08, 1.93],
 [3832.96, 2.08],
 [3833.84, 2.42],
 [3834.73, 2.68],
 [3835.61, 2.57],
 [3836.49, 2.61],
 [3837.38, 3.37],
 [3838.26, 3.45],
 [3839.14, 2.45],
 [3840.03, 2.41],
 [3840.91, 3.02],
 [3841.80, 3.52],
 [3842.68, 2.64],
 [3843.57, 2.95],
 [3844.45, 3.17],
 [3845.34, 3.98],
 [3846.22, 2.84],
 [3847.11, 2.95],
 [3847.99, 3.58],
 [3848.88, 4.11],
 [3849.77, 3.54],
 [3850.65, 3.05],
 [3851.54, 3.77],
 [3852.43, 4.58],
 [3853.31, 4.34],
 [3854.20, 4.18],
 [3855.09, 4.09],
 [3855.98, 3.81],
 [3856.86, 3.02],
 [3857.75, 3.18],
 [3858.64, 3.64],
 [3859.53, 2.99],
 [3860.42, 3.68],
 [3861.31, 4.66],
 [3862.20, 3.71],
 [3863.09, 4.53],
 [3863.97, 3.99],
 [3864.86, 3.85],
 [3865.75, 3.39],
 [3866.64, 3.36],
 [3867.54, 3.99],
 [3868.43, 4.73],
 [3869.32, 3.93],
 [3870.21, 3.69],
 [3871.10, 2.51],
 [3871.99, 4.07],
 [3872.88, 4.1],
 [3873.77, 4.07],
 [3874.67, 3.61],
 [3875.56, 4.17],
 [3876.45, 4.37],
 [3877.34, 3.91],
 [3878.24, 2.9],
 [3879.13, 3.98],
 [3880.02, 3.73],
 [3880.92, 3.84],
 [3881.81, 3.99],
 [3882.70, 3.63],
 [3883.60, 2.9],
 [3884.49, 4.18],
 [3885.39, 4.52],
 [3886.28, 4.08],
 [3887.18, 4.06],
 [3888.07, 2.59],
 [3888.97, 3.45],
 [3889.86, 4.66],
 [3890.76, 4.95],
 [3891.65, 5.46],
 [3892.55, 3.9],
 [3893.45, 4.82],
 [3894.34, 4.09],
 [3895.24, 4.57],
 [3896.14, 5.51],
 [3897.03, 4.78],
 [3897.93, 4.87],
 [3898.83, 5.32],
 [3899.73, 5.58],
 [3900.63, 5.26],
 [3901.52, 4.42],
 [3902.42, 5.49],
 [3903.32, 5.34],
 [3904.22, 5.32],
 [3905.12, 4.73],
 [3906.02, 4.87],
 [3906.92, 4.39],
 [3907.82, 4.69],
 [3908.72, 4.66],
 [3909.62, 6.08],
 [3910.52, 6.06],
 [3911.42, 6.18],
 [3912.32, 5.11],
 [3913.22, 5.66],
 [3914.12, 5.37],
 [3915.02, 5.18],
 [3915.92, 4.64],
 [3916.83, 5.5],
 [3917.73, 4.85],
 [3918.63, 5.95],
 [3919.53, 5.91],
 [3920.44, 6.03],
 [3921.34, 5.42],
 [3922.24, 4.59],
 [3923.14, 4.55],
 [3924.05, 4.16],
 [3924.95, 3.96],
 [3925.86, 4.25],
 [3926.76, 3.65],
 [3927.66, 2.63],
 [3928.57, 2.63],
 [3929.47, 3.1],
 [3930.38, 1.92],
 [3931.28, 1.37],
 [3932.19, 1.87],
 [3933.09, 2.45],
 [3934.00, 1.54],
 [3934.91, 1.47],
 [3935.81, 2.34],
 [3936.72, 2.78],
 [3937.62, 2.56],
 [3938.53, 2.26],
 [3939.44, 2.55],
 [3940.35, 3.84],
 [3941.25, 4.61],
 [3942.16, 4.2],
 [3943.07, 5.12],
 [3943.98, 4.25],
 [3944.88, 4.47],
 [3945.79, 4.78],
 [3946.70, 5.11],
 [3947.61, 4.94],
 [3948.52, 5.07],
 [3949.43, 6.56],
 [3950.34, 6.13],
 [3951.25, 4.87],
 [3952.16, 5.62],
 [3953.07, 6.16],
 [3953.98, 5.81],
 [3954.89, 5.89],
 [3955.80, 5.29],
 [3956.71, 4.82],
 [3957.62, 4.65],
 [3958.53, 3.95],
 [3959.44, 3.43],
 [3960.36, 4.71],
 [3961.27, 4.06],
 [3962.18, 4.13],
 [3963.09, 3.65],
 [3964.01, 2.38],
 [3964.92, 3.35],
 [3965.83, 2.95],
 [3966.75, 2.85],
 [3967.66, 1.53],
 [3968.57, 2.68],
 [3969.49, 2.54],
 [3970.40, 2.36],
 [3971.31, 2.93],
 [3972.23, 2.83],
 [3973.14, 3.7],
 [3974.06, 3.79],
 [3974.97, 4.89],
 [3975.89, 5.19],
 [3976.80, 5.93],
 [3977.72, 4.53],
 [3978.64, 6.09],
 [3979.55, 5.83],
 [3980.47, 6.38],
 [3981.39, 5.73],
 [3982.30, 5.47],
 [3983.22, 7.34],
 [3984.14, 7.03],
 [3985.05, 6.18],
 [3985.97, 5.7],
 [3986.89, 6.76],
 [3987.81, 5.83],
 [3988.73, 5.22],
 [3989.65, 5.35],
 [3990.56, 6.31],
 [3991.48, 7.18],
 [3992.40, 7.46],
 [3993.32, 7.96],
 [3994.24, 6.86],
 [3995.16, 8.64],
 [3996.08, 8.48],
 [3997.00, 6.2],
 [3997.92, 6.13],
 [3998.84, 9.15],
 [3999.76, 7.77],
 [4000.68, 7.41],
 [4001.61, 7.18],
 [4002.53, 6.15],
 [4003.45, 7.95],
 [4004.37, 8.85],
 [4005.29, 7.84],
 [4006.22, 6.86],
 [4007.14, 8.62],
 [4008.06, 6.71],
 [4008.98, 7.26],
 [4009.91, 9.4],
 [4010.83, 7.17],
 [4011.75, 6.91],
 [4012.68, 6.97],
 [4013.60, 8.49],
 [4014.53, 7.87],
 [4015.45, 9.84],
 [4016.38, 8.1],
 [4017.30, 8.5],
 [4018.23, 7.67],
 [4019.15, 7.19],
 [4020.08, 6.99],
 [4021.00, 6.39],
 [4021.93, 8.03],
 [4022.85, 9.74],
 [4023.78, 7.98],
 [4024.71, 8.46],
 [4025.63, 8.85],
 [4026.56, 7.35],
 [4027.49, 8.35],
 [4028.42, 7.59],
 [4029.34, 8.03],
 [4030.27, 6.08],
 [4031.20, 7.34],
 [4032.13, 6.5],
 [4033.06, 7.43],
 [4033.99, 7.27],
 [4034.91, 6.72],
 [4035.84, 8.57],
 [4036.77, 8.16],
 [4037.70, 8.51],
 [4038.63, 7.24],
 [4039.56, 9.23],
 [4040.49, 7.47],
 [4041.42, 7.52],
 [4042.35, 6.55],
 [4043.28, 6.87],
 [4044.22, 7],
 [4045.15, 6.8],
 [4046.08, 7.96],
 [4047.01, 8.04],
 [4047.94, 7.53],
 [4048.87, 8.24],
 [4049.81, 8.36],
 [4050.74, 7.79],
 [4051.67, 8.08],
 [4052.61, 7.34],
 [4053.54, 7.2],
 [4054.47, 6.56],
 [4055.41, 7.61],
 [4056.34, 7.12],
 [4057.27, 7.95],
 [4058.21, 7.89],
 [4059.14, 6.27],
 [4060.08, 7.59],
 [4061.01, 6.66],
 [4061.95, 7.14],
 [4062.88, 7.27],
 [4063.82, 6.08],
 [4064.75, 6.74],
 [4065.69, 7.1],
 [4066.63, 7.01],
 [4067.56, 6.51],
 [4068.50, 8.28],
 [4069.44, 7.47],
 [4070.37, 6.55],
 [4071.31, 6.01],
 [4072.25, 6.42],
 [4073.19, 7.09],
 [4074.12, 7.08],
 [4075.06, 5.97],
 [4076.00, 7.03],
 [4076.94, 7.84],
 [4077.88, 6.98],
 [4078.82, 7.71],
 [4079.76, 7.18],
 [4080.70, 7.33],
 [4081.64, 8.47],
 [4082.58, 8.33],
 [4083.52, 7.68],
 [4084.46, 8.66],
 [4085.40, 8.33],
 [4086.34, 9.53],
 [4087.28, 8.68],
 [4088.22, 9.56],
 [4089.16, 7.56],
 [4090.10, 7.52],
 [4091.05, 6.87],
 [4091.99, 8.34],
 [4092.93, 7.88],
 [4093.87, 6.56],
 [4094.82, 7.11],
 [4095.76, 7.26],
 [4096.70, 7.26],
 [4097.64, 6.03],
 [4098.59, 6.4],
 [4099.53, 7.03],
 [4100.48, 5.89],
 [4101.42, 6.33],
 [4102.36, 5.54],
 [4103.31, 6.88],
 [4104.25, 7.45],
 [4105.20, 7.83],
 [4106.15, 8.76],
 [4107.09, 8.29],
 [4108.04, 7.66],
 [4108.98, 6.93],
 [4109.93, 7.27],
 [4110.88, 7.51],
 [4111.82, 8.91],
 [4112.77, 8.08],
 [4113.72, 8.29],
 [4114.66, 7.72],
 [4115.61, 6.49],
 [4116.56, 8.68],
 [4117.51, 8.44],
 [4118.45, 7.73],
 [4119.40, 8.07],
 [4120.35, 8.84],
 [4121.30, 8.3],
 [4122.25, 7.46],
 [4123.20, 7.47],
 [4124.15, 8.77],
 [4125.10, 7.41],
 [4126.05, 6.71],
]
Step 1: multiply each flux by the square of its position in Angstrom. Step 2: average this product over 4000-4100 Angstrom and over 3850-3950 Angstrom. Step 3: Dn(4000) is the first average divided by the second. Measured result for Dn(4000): 1.9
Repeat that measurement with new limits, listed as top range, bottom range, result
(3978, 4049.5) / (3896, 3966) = 1.74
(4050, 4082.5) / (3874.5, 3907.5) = 1.78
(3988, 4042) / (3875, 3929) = 1.75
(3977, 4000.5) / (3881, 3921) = 1.43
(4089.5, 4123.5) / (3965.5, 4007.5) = 1.34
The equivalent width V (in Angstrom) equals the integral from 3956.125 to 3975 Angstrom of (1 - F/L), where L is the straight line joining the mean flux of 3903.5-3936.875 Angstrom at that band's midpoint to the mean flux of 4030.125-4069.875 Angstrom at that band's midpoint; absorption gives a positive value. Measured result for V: 6.74 Angstrom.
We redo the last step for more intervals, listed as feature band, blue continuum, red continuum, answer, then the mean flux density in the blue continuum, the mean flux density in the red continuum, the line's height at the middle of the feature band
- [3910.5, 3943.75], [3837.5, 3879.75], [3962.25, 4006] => 5.3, 3.63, 5.63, 4.72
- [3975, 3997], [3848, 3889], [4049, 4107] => -2.2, 3.79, 7.34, 5.78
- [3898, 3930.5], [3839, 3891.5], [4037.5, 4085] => -1.8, 3.71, 7.35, 4.62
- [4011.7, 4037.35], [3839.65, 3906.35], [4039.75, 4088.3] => -4.1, 4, 7.42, 6.72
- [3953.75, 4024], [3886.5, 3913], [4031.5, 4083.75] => 2.8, 4.87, 7.34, 6.27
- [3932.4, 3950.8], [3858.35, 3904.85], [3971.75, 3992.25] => 4.5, 4.18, 5.63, 5.05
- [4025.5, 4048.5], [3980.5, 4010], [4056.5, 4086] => -1.2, 7.05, 7.25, 7.16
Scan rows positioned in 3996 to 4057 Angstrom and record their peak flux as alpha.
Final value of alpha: 9.84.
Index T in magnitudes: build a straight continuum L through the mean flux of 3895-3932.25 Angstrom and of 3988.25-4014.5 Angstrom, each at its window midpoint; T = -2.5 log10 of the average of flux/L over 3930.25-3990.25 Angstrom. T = 0.39 mag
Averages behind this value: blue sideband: 4.7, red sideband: 7.38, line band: 4.3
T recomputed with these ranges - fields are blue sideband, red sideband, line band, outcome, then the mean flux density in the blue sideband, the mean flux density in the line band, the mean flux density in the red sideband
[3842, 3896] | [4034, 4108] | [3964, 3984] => 0.33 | 3.83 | 4.24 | 7.41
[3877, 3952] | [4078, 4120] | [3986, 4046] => -0.22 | 4.32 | 7.51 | 7.64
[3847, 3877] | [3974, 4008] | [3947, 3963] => 0.17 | 3.81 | 5.03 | 6.69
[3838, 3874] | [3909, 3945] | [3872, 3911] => -0.17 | 3.6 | 4.46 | 4.02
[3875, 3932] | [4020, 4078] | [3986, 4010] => -0.14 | 4.47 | 7.23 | 7.4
